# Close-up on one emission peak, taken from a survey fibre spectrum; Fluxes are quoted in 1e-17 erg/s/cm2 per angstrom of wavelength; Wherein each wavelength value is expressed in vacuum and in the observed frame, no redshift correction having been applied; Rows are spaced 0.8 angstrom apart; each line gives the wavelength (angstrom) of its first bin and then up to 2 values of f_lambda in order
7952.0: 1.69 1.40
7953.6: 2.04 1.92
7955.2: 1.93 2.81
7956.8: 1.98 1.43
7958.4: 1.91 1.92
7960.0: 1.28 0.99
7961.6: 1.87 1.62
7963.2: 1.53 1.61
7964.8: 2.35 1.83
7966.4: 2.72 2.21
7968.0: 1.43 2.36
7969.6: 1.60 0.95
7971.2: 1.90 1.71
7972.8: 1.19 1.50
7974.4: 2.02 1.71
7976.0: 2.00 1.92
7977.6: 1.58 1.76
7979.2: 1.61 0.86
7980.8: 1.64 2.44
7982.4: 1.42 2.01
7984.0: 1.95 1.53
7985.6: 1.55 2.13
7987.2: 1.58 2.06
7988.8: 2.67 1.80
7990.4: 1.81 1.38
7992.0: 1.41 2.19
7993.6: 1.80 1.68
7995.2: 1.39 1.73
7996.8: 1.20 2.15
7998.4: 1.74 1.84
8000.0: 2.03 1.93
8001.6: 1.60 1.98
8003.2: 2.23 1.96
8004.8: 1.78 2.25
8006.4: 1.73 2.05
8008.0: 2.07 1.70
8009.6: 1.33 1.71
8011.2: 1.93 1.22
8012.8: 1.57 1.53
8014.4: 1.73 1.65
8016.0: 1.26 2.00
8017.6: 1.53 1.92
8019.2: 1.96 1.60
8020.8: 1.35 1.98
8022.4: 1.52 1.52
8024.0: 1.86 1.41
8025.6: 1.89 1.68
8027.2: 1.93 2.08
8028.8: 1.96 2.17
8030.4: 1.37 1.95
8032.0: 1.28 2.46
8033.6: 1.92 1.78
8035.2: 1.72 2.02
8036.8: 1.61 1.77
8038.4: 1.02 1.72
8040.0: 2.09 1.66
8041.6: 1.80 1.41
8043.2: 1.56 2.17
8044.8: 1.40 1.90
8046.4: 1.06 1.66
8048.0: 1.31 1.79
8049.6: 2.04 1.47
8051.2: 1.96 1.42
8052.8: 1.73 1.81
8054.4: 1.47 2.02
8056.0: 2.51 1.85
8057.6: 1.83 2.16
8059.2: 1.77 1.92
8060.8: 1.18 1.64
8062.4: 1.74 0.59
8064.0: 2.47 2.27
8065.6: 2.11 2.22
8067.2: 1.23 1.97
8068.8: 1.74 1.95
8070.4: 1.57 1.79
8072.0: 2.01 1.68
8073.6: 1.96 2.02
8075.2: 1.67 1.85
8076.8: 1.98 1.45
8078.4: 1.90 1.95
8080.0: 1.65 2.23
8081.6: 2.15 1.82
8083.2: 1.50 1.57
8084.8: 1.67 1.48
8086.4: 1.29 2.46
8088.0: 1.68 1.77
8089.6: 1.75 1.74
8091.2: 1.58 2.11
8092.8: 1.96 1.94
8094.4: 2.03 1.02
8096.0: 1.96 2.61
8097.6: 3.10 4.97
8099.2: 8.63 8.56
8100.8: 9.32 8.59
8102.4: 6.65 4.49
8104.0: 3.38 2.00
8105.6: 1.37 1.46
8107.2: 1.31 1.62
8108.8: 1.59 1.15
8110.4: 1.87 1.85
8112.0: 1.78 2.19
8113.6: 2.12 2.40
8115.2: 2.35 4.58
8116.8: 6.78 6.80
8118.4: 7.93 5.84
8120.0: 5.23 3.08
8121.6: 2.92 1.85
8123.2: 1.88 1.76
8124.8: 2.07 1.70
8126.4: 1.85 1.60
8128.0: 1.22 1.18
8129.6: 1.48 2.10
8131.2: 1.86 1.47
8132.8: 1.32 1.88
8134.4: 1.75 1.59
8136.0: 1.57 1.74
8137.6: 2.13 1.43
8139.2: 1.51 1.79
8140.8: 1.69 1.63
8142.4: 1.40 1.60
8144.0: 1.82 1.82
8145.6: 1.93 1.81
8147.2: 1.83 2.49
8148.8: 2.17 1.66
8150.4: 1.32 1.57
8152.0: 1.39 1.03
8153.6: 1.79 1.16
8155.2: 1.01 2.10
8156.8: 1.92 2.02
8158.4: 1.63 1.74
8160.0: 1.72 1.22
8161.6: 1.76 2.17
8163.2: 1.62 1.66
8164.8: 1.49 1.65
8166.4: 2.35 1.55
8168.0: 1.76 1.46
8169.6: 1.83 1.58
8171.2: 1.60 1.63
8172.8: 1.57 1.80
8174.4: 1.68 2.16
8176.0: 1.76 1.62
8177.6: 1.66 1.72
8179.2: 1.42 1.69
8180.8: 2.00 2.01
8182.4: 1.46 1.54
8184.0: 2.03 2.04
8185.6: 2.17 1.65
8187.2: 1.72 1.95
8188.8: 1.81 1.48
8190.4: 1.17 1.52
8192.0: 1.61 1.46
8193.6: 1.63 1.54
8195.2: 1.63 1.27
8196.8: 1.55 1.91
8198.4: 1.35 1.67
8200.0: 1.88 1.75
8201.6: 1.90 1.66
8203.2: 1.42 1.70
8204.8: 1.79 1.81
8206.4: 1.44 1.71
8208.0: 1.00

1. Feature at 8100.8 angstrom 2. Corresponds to [S II] 6716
